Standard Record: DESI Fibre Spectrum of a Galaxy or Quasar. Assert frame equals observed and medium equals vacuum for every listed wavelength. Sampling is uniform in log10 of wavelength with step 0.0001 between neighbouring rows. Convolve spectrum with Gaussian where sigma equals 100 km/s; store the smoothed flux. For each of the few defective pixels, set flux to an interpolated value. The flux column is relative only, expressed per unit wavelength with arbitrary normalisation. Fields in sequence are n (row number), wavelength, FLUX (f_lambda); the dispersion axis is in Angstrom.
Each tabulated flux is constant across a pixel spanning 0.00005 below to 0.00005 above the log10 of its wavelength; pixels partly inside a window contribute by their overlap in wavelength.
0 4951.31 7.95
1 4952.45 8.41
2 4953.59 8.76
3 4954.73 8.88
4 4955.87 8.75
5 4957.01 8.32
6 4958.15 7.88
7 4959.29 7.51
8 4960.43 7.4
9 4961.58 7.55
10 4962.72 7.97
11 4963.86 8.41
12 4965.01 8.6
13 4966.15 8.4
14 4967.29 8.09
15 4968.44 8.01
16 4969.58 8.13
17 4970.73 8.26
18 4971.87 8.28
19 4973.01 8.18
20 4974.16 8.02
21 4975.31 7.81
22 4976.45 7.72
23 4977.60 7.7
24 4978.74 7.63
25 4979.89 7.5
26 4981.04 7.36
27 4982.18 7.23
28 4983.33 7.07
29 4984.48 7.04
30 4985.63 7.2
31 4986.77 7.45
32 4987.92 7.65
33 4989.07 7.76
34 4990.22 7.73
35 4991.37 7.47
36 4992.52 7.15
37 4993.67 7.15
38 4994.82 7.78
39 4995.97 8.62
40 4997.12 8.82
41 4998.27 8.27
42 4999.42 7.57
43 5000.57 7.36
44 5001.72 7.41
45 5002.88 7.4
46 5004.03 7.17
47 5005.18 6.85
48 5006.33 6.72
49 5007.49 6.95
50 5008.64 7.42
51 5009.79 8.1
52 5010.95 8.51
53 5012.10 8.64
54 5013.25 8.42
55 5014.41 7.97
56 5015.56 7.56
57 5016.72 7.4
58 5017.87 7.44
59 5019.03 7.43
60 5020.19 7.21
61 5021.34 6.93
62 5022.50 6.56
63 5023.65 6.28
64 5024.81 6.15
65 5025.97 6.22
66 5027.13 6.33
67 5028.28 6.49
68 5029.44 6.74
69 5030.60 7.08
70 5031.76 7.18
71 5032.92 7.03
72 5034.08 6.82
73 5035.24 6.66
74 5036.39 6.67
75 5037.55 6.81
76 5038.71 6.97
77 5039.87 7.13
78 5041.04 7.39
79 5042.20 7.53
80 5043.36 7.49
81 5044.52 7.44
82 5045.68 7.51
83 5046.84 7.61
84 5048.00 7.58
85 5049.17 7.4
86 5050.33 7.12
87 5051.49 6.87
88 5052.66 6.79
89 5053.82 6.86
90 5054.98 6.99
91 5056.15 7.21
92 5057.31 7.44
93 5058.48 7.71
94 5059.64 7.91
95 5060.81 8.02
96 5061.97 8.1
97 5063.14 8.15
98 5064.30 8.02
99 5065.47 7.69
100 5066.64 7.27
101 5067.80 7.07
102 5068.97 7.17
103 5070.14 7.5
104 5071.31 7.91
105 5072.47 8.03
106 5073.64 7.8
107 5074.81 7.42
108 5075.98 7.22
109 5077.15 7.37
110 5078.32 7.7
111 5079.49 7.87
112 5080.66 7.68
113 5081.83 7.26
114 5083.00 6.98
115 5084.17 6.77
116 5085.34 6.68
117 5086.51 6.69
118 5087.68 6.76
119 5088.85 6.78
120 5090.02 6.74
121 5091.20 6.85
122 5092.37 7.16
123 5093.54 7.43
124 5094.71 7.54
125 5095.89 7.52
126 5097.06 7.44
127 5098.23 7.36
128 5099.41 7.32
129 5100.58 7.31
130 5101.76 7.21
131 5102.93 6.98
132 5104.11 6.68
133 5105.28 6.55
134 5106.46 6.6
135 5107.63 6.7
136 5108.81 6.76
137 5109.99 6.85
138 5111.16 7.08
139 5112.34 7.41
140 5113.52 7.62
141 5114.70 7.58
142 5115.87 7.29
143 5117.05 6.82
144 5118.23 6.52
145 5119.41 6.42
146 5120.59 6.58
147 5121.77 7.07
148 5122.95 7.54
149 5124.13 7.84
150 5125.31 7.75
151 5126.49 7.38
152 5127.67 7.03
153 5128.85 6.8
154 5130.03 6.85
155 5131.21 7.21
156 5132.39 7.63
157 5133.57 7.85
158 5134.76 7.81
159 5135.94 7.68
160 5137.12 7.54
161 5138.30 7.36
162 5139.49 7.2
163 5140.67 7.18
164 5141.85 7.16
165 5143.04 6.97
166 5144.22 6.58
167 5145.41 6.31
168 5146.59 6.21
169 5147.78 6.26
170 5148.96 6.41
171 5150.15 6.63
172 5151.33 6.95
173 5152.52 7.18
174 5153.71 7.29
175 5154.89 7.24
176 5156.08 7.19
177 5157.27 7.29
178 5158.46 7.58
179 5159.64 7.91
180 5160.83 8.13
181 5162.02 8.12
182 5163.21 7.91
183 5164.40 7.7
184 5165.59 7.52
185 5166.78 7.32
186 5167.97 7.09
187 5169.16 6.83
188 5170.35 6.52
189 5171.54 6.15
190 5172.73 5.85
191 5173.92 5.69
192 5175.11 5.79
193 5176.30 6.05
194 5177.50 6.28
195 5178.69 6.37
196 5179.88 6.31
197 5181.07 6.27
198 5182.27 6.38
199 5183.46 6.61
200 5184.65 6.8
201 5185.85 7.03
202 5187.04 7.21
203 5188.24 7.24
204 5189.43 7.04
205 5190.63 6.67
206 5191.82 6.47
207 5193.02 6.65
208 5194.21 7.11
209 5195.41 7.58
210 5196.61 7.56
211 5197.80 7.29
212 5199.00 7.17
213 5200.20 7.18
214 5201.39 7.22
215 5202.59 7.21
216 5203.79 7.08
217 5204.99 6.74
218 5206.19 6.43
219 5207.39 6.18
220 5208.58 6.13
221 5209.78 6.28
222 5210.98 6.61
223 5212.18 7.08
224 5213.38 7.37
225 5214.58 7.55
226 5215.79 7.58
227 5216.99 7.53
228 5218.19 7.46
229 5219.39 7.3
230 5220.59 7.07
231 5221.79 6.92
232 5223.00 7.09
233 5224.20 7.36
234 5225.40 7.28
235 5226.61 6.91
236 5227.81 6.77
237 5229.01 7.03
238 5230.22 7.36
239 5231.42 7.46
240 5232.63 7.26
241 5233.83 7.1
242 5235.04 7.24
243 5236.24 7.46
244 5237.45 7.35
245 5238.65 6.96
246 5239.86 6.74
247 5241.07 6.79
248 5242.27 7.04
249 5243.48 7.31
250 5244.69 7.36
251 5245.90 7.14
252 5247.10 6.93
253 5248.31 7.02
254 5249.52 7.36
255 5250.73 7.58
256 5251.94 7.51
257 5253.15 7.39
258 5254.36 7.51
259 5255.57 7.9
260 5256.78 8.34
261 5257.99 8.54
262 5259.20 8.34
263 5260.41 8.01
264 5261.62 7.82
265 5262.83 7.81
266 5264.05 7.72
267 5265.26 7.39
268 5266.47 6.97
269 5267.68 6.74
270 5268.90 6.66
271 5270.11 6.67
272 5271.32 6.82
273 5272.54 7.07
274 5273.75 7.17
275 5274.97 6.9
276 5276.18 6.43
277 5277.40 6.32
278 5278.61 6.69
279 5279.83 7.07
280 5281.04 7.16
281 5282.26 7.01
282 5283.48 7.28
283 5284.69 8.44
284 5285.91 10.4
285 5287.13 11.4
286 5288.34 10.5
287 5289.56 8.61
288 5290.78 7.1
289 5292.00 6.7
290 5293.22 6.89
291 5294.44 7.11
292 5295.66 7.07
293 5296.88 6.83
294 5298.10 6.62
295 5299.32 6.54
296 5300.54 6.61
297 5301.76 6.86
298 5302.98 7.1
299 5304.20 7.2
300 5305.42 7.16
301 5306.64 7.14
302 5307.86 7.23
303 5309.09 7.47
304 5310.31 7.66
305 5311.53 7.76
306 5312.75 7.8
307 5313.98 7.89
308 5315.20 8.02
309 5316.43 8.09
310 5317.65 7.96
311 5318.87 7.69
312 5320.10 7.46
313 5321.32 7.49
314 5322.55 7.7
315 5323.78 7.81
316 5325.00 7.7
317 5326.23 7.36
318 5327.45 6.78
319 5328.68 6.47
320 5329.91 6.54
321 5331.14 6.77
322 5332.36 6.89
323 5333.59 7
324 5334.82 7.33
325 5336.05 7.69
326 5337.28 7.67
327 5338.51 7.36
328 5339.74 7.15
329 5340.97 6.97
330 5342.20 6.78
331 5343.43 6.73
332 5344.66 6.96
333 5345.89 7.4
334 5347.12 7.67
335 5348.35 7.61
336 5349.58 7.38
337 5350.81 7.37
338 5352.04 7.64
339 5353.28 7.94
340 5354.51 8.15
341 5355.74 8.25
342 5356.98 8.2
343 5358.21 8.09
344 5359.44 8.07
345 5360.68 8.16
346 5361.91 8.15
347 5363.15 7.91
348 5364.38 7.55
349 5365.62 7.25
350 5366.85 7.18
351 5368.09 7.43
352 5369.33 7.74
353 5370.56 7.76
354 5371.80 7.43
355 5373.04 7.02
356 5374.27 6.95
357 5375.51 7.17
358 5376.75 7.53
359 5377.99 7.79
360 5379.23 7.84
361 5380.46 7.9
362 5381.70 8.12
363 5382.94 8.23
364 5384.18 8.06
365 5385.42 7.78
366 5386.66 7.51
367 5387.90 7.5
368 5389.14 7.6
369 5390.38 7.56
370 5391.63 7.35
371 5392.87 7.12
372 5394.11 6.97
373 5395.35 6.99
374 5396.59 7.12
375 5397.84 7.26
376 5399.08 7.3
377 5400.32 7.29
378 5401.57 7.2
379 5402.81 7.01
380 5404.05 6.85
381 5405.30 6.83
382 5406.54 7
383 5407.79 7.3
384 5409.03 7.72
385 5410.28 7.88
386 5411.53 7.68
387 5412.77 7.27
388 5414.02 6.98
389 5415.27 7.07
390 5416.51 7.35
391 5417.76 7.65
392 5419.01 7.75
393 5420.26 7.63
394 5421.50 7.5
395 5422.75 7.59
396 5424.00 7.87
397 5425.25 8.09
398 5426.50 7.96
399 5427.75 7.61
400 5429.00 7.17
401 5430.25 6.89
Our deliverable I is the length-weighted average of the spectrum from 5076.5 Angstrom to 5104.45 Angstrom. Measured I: 7.17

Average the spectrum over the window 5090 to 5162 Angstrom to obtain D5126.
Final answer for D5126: 7.15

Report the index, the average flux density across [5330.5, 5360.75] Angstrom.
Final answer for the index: 7.48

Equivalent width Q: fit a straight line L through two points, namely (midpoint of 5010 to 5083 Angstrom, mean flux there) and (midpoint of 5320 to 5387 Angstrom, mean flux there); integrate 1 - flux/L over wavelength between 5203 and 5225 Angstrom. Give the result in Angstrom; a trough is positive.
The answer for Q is 1.3 Angstrom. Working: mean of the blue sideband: 7.34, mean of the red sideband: 7.51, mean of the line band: 6.99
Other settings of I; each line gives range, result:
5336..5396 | 7.56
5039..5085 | 7.45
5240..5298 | 7.49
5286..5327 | 7.62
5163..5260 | 7.05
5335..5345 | 7.17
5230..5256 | 7.26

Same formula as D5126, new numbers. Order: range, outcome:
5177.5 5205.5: 6.91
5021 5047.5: 6.92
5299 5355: 7.35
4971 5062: 7.38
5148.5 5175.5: 7.07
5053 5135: 7.27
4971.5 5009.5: 7.56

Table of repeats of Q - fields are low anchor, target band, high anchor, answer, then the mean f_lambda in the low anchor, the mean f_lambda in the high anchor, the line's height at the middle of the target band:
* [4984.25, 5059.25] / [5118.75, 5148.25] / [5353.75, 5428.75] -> 1.0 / 7.3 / 7.55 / 7.38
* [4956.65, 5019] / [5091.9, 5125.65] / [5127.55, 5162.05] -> 0.8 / 7.74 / 7.17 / 7.3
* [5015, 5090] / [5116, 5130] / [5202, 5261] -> 0.3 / 7.21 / 7.22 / 7.22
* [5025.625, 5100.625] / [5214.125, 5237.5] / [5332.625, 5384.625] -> 0.6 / 7.26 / 7.58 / 7.44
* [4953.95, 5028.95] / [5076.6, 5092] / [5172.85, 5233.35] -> 0.5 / 7.62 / 6.89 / 7.3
